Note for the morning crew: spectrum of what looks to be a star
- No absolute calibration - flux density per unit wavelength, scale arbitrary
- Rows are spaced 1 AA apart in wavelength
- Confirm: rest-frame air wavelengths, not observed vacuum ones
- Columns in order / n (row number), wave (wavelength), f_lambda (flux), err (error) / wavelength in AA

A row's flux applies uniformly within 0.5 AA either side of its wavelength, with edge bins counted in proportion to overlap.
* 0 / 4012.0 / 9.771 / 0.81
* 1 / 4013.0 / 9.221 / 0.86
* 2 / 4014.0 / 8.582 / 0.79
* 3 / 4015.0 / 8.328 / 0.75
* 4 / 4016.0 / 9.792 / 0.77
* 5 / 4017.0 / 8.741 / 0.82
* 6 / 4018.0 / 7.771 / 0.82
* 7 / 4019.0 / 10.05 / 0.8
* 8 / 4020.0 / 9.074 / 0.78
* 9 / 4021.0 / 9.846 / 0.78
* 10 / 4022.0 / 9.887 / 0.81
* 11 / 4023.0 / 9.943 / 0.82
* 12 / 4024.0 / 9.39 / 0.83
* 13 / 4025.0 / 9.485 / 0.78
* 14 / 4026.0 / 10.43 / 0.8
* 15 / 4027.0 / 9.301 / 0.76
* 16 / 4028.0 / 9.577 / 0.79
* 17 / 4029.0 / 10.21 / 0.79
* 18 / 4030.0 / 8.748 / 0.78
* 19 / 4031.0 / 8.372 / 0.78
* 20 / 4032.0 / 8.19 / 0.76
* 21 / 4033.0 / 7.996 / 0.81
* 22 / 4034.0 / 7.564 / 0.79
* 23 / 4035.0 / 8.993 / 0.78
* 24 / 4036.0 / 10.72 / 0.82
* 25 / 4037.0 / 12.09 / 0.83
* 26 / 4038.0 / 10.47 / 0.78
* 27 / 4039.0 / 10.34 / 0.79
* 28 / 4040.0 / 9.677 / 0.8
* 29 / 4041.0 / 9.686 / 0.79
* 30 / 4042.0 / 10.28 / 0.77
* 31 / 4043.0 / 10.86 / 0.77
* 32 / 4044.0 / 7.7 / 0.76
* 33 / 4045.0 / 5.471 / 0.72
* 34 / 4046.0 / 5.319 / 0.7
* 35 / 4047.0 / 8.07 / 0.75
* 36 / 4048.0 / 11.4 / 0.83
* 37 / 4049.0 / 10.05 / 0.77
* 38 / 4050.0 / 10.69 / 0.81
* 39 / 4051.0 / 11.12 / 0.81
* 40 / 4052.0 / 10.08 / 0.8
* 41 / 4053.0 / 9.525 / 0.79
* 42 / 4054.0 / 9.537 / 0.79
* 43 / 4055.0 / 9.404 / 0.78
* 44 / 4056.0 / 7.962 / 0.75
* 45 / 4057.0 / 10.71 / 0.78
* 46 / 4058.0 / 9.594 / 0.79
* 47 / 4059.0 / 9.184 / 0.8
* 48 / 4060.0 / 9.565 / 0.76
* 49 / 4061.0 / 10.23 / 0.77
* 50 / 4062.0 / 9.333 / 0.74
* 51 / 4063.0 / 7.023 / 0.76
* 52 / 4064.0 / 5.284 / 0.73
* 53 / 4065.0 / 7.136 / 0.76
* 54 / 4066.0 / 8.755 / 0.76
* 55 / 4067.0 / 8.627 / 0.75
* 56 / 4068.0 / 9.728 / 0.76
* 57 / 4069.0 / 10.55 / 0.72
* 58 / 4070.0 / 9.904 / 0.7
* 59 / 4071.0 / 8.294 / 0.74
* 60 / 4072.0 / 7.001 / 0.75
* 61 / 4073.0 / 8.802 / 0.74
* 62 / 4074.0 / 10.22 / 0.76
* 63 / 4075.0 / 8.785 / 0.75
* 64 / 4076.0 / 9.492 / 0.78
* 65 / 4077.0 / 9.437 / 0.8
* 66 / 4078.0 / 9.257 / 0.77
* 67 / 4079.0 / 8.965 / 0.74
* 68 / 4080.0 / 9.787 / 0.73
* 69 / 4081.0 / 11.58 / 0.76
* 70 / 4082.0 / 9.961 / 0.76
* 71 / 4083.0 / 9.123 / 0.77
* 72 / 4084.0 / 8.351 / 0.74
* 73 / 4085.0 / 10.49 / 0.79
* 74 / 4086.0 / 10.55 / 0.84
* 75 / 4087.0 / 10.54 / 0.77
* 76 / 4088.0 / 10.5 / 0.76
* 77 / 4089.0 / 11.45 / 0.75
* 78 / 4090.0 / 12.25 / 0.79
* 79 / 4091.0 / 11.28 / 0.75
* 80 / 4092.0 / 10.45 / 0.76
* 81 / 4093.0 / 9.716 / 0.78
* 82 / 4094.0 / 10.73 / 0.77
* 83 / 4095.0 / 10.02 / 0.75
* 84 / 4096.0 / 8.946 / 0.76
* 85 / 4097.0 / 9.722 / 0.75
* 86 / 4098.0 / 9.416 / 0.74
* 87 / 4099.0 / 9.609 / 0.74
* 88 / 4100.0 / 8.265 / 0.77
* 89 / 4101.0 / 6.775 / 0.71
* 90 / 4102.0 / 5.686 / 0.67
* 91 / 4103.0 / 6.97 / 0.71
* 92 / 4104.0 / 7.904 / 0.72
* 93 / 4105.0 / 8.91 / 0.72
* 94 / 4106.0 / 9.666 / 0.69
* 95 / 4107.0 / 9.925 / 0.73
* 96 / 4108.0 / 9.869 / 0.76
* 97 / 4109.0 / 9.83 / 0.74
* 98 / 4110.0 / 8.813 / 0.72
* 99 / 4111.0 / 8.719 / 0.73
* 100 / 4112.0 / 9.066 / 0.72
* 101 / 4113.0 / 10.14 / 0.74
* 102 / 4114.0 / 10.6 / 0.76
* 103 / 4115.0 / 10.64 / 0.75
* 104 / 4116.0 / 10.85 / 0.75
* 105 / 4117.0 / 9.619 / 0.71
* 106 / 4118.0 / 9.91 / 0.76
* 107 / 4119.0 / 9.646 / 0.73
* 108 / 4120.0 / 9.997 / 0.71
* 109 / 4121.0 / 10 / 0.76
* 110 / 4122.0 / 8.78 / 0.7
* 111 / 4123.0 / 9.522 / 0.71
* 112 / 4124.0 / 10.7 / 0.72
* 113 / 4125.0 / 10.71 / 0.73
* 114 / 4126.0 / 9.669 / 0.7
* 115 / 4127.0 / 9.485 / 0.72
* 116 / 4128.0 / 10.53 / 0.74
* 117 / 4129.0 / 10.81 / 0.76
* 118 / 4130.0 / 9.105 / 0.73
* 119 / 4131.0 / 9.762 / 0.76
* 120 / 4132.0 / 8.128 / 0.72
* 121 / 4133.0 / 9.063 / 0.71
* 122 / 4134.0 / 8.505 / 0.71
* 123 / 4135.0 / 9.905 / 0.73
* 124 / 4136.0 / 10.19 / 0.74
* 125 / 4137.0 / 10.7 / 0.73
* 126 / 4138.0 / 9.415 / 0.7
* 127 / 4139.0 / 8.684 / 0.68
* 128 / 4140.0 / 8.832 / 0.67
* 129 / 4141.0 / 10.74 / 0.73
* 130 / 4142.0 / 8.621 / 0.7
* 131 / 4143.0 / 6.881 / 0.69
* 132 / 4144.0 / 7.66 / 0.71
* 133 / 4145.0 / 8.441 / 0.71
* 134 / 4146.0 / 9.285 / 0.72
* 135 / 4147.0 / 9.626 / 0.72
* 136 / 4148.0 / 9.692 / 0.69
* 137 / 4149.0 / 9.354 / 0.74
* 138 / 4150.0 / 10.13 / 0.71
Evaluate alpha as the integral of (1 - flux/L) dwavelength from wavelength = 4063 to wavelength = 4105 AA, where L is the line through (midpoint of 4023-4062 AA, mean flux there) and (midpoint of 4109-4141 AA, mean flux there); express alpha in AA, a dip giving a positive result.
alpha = 1.4 AA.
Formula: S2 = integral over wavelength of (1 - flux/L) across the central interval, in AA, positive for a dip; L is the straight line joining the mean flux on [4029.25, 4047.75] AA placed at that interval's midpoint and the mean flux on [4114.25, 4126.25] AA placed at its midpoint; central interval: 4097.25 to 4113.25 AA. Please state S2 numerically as 1.8 AA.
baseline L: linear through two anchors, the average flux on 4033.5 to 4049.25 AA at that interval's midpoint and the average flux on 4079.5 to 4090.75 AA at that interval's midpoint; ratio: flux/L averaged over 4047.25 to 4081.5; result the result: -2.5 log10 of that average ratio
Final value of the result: 0.06 mag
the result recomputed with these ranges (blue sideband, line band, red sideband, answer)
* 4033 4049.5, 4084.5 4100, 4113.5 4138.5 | -0.08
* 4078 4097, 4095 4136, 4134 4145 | 0.03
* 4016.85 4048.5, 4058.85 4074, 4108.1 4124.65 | 0.10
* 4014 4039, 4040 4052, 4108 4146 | 0.02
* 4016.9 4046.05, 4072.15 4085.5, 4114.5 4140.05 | 0.00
